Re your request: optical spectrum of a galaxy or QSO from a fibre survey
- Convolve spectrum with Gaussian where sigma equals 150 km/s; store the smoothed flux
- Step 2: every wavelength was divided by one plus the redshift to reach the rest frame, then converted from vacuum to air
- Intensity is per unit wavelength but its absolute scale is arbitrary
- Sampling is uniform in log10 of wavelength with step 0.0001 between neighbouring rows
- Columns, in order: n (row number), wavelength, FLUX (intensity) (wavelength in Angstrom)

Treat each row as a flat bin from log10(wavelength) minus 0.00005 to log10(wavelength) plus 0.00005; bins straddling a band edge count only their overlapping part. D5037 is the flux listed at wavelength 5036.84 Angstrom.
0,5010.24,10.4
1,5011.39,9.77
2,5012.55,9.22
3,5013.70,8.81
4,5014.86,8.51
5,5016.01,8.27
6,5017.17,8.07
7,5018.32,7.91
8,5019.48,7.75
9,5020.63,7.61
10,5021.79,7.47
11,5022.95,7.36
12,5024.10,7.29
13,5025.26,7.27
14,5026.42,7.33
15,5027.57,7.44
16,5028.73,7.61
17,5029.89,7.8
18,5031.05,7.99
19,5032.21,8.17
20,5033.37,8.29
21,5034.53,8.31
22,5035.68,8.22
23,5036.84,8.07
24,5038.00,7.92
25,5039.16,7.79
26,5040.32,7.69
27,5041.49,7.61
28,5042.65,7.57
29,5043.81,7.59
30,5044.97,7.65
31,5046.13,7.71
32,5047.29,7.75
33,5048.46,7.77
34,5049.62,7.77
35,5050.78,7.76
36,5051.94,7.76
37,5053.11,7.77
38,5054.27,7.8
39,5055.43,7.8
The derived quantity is 8.07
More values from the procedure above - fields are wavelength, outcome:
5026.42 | 7.33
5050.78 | 7.76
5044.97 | 7.65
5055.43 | 7.8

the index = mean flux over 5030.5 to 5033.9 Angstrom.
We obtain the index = 8.14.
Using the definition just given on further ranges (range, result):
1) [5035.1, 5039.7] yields 8.02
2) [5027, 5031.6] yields 7.7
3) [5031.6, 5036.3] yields 8.25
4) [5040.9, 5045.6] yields 7.6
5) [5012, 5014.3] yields 9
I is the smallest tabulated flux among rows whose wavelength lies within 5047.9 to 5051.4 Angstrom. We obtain 7.76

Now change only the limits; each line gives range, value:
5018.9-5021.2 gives 7.61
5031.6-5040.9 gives 7.69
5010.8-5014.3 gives 8.81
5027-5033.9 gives 7.44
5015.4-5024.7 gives 7.29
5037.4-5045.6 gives 7.57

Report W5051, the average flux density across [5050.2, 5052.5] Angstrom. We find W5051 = 7.78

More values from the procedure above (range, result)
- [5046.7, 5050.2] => 7.76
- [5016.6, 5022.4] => 7.76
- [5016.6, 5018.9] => 8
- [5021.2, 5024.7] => 7.37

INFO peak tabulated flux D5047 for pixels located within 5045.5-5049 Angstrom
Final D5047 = 7.77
